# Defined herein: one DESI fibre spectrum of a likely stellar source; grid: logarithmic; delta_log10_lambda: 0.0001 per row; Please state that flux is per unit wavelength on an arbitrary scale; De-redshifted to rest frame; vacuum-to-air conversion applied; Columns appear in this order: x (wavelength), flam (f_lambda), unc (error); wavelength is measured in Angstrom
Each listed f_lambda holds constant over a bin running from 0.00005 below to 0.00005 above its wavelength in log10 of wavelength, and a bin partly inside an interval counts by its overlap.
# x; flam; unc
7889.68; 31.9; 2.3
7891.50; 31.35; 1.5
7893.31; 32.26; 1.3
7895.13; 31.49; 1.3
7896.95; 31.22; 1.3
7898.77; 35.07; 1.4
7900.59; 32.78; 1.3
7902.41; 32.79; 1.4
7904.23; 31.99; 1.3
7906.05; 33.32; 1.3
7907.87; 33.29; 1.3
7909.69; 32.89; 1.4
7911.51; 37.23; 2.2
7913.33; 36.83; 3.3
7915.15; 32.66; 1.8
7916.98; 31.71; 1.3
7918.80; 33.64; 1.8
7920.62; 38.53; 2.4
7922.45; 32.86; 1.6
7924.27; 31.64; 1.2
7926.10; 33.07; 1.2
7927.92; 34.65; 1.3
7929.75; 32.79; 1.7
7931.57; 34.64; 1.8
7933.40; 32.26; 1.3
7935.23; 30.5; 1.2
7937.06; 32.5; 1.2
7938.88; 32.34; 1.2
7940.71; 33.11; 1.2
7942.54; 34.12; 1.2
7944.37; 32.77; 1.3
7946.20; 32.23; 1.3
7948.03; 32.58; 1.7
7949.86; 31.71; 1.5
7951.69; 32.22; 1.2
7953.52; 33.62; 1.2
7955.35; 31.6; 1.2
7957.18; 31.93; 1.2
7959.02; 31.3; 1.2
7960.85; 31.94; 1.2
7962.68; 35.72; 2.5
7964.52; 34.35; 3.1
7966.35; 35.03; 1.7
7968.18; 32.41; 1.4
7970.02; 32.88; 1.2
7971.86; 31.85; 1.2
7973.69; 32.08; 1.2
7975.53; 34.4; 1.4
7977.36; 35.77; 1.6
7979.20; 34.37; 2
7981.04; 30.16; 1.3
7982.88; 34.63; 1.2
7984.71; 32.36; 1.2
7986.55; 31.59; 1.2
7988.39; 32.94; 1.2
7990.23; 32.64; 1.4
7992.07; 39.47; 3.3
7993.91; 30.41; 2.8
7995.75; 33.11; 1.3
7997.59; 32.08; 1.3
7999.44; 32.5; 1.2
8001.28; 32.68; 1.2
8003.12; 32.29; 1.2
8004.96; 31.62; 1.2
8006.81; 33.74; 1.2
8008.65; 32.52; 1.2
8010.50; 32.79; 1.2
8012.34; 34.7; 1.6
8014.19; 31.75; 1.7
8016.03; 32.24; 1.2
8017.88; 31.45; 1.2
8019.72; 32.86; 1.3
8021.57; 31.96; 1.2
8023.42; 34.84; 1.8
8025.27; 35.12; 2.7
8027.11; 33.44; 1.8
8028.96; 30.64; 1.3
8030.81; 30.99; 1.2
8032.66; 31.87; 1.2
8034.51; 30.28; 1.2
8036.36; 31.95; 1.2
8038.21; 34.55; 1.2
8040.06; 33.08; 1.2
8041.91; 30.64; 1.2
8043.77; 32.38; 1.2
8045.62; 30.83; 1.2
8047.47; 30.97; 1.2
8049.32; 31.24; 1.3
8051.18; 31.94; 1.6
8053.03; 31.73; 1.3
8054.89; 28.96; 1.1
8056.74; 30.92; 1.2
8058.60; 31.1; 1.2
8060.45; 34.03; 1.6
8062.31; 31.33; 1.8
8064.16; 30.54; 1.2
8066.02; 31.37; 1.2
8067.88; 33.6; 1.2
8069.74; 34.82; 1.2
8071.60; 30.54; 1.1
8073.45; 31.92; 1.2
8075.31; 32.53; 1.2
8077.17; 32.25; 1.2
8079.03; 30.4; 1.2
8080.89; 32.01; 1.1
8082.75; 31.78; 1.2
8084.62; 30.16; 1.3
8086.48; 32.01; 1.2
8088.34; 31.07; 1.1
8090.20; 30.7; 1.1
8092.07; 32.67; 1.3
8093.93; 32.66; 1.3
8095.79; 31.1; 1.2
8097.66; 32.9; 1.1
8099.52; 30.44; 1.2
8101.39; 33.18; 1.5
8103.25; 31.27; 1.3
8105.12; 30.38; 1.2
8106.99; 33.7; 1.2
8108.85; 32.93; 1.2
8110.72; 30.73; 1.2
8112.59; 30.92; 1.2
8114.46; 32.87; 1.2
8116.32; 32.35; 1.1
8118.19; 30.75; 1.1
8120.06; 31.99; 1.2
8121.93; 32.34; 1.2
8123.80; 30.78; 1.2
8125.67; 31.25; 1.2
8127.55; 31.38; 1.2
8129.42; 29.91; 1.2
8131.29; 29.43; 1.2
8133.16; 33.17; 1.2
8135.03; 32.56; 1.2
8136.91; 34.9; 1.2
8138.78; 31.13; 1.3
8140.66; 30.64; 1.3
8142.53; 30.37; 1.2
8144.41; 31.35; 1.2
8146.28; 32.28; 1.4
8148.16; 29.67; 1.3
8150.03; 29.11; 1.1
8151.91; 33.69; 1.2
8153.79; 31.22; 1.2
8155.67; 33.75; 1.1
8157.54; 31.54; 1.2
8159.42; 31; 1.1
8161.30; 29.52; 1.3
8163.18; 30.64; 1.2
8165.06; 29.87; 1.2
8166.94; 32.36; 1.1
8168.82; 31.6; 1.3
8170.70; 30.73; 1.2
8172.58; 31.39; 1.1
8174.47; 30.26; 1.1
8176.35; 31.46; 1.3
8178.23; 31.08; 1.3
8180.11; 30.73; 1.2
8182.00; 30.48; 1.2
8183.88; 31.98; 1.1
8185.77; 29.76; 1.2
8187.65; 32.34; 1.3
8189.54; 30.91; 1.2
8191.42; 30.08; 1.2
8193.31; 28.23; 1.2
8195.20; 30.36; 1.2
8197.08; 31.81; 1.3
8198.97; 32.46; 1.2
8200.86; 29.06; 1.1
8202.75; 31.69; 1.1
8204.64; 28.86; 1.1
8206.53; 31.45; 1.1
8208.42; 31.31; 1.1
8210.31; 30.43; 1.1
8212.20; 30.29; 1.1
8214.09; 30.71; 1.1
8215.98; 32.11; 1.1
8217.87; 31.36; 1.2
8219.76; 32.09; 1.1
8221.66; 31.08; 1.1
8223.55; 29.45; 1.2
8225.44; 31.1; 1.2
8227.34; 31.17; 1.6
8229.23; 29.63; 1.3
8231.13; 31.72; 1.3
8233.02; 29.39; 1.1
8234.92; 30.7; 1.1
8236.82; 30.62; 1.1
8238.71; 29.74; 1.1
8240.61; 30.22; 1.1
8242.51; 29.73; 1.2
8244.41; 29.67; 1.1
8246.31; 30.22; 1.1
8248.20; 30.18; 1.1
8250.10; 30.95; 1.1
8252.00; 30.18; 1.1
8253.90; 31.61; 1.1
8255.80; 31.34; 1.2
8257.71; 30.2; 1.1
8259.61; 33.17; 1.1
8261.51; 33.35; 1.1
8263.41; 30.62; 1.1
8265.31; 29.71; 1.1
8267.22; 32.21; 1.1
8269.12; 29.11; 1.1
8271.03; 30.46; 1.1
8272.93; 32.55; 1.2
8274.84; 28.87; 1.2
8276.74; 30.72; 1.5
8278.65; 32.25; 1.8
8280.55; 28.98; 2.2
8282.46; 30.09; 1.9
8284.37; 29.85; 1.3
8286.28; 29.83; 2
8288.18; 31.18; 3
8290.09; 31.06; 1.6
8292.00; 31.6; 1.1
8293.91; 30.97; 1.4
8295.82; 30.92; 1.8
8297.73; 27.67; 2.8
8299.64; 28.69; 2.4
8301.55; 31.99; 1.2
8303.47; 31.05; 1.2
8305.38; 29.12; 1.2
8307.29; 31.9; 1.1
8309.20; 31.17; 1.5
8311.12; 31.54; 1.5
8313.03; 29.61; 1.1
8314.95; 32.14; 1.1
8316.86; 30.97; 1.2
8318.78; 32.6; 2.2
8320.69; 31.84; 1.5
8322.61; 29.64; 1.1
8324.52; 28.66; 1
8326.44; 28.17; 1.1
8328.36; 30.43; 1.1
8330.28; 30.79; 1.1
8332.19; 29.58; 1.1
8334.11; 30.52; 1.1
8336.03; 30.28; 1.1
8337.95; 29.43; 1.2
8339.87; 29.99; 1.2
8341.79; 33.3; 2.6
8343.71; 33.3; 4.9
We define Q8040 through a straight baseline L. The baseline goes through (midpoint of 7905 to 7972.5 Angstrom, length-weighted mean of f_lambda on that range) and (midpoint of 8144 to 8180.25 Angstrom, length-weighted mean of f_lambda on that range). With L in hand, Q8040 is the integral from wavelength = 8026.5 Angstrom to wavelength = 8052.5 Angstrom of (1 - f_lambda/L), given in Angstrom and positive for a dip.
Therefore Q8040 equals 0.4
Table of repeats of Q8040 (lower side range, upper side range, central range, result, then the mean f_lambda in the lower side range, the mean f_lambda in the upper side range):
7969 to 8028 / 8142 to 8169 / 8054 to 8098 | 0.6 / 33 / 31.2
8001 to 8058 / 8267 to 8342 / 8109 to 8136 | 0.1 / 32.1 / 30.5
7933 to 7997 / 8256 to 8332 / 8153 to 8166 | 0.2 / 32.9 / 30.7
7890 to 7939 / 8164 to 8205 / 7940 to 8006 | -0.6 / 33.2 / 30.8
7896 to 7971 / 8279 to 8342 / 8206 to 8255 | 0.6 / 33.2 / 30.5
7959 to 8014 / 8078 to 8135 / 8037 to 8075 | 0.5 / 33.2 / 31.6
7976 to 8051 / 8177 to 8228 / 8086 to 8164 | 0.0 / 32.6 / 30.8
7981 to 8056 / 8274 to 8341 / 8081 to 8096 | 0.2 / 32.4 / 30.4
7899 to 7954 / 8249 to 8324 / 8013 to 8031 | 0.0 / 33.3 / 30.8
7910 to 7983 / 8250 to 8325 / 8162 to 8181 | 0.4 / 33.2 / 30.8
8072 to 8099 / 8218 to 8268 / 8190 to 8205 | 0.3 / 31.7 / 30.8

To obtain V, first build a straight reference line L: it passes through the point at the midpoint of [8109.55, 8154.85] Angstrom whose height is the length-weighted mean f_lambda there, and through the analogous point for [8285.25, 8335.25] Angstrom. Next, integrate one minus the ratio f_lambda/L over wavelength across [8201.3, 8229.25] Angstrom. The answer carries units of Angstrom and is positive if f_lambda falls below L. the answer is 0.1 Angstrom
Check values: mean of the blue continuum 31.5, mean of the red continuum 30.5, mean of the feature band 30.9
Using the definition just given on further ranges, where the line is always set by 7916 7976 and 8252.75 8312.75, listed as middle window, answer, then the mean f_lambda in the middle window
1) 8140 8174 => 0.5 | 31.1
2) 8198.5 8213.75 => 0.3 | 30.6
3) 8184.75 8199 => 0.3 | 30.6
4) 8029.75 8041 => 0.1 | 32.1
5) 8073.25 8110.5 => 0.3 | 31.8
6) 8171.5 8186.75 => 0.3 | 30.9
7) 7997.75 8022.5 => 0.0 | 32.5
